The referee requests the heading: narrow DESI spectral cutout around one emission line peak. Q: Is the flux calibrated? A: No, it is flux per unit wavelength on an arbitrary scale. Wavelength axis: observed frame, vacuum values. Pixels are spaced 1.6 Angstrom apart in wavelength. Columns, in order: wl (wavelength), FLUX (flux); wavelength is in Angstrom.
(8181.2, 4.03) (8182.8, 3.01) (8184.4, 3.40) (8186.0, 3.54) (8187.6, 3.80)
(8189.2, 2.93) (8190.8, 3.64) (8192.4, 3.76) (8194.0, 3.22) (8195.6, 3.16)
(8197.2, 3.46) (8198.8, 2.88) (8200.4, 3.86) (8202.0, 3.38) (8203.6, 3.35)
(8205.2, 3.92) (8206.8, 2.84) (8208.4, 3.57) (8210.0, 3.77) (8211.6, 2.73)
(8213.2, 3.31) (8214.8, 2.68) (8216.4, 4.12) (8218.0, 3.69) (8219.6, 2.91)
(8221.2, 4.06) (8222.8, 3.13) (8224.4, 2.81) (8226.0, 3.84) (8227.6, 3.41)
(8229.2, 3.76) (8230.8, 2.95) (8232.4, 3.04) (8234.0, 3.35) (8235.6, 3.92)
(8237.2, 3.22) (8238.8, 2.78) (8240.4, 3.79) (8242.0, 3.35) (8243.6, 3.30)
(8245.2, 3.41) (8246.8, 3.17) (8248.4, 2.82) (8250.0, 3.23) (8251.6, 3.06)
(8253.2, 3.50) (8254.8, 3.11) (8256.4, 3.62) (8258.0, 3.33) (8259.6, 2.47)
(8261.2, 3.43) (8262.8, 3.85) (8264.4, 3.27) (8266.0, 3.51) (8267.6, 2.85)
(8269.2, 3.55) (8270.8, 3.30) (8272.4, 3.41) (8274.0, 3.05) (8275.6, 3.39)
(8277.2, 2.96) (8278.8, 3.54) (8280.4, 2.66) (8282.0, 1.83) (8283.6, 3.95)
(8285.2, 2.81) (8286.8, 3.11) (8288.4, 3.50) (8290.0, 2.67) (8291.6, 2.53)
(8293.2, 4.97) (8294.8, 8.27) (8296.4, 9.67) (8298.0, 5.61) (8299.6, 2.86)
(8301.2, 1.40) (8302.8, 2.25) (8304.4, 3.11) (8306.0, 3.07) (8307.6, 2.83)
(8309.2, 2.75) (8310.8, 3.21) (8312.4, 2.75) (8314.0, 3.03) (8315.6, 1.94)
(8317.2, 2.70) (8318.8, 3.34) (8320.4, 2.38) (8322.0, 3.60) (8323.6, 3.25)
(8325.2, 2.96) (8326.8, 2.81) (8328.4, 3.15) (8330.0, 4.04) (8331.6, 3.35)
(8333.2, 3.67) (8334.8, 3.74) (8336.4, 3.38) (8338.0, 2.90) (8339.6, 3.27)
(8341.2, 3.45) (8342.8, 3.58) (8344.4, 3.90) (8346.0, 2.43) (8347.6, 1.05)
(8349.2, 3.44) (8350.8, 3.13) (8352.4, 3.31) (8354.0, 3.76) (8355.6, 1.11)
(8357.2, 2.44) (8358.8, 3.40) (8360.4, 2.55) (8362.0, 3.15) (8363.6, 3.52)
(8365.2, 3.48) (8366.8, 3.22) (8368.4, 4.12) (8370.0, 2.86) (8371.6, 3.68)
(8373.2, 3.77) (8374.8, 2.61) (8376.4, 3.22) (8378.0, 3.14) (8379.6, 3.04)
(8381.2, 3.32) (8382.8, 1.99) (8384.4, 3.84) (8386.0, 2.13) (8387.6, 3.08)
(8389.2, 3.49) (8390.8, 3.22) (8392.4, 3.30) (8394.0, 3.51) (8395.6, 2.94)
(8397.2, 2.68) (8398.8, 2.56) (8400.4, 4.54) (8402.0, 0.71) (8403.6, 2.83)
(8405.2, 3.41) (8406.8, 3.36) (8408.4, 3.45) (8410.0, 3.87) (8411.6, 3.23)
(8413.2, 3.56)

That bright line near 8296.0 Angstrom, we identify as H-gamma 4340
